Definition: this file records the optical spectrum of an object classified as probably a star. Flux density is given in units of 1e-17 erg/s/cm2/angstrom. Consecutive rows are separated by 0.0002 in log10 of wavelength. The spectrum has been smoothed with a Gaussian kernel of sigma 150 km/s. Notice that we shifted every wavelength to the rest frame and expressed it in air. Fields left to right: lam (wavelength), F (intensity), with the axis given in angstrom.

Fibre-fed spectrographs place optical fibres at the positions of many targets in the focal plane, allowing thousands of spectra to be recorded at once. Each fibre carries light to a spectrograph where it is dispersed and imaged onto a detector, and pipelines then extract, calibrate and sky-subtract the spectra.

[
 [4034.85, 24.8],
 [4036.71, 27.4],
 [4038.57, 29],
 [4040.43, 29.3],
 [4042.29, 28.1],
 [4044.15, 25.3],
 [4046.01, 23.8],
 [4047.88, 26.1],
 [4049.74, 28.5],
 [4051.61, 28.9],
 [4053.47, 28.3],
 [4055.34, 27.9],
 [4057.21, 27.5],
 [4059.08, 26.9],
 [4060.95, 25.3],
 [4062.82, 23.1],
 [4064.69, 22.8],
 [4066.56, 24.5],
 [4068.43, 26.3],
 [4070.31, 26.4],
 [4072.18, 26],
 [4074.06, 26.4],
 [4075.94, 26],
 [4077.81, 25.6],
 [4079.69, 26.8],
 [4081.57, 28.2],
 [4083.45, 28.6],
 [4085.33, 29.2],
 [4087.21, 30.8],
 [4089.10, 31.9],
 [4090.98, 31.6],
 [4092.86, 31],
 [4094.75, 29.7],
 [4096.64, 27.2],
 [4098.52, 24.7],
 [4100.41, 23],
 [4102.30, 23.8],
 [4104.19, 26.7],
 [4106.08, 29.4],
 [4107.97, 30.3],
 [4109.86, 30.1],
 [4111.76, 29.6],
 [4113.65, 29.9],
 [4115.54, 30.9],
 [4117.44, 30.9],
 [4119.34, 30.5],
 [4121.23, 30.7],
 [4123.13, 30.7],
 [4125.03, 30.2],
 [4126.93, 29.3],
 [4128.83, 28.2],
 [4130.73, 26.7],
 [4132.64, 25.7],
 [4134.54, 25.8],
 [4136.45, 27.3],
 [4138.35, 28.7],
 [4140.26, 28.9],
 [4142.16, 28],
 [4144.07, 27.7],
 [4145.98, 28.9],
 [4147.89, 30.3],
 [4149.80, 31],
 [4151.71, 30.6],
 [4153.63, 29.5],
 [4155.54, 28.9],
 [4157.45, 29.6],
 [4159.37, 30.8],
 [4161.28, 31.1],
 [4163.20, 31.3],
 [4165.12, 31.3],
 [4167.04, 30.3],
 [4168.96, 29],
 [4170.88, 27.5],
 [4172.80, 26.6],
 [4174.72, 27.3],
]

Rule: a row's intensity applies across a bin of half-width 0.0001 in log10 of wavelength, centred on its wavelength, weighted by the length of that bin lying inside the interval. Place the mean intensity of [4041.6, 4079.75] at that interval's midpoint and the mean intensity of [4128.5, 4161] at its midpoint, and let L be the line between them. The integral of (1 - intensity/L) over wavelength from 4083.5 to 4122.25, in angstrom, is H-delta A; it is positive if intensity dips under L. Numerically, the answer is -2.3 angstrom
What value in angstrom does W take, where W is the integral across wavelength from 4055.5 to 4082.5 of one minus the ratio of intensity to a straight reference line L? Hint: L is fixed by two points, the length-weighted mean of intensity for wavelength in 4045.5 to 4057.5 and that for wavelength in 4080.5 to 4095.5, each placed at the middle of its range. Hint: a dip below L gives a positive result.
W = 2.6 angstrom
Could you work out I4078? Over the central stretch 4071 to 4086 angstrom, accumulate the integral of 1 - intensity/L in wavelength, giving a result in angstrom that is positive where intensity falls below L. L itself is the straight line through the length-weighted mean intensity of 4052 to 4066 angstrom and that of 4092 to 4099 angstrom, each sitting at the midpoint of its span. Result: 0.1 angstrom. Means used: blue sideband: 26.1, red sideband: 28.3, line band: 27.1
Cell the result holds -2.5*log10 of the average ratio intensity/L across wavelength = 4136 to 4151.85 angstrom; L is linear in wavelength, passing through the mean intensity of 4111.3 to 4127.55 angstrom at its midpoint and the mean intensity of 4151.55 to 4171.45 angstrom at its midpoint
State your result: 0.04 mag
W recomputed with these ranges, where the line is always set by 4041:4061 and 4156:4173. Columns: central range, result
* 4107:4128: -1.2 angstrom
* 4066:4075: 0.5 angstrom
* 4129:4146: 1.0 angstrom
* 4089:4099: -0.4 angstrom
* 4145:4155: -0.2 angstrom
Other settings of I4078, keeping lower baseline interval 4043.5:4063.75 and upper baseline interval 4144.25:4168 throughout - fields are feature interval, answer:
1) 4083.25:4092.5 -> -0.9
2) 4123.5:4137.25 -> 0.7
